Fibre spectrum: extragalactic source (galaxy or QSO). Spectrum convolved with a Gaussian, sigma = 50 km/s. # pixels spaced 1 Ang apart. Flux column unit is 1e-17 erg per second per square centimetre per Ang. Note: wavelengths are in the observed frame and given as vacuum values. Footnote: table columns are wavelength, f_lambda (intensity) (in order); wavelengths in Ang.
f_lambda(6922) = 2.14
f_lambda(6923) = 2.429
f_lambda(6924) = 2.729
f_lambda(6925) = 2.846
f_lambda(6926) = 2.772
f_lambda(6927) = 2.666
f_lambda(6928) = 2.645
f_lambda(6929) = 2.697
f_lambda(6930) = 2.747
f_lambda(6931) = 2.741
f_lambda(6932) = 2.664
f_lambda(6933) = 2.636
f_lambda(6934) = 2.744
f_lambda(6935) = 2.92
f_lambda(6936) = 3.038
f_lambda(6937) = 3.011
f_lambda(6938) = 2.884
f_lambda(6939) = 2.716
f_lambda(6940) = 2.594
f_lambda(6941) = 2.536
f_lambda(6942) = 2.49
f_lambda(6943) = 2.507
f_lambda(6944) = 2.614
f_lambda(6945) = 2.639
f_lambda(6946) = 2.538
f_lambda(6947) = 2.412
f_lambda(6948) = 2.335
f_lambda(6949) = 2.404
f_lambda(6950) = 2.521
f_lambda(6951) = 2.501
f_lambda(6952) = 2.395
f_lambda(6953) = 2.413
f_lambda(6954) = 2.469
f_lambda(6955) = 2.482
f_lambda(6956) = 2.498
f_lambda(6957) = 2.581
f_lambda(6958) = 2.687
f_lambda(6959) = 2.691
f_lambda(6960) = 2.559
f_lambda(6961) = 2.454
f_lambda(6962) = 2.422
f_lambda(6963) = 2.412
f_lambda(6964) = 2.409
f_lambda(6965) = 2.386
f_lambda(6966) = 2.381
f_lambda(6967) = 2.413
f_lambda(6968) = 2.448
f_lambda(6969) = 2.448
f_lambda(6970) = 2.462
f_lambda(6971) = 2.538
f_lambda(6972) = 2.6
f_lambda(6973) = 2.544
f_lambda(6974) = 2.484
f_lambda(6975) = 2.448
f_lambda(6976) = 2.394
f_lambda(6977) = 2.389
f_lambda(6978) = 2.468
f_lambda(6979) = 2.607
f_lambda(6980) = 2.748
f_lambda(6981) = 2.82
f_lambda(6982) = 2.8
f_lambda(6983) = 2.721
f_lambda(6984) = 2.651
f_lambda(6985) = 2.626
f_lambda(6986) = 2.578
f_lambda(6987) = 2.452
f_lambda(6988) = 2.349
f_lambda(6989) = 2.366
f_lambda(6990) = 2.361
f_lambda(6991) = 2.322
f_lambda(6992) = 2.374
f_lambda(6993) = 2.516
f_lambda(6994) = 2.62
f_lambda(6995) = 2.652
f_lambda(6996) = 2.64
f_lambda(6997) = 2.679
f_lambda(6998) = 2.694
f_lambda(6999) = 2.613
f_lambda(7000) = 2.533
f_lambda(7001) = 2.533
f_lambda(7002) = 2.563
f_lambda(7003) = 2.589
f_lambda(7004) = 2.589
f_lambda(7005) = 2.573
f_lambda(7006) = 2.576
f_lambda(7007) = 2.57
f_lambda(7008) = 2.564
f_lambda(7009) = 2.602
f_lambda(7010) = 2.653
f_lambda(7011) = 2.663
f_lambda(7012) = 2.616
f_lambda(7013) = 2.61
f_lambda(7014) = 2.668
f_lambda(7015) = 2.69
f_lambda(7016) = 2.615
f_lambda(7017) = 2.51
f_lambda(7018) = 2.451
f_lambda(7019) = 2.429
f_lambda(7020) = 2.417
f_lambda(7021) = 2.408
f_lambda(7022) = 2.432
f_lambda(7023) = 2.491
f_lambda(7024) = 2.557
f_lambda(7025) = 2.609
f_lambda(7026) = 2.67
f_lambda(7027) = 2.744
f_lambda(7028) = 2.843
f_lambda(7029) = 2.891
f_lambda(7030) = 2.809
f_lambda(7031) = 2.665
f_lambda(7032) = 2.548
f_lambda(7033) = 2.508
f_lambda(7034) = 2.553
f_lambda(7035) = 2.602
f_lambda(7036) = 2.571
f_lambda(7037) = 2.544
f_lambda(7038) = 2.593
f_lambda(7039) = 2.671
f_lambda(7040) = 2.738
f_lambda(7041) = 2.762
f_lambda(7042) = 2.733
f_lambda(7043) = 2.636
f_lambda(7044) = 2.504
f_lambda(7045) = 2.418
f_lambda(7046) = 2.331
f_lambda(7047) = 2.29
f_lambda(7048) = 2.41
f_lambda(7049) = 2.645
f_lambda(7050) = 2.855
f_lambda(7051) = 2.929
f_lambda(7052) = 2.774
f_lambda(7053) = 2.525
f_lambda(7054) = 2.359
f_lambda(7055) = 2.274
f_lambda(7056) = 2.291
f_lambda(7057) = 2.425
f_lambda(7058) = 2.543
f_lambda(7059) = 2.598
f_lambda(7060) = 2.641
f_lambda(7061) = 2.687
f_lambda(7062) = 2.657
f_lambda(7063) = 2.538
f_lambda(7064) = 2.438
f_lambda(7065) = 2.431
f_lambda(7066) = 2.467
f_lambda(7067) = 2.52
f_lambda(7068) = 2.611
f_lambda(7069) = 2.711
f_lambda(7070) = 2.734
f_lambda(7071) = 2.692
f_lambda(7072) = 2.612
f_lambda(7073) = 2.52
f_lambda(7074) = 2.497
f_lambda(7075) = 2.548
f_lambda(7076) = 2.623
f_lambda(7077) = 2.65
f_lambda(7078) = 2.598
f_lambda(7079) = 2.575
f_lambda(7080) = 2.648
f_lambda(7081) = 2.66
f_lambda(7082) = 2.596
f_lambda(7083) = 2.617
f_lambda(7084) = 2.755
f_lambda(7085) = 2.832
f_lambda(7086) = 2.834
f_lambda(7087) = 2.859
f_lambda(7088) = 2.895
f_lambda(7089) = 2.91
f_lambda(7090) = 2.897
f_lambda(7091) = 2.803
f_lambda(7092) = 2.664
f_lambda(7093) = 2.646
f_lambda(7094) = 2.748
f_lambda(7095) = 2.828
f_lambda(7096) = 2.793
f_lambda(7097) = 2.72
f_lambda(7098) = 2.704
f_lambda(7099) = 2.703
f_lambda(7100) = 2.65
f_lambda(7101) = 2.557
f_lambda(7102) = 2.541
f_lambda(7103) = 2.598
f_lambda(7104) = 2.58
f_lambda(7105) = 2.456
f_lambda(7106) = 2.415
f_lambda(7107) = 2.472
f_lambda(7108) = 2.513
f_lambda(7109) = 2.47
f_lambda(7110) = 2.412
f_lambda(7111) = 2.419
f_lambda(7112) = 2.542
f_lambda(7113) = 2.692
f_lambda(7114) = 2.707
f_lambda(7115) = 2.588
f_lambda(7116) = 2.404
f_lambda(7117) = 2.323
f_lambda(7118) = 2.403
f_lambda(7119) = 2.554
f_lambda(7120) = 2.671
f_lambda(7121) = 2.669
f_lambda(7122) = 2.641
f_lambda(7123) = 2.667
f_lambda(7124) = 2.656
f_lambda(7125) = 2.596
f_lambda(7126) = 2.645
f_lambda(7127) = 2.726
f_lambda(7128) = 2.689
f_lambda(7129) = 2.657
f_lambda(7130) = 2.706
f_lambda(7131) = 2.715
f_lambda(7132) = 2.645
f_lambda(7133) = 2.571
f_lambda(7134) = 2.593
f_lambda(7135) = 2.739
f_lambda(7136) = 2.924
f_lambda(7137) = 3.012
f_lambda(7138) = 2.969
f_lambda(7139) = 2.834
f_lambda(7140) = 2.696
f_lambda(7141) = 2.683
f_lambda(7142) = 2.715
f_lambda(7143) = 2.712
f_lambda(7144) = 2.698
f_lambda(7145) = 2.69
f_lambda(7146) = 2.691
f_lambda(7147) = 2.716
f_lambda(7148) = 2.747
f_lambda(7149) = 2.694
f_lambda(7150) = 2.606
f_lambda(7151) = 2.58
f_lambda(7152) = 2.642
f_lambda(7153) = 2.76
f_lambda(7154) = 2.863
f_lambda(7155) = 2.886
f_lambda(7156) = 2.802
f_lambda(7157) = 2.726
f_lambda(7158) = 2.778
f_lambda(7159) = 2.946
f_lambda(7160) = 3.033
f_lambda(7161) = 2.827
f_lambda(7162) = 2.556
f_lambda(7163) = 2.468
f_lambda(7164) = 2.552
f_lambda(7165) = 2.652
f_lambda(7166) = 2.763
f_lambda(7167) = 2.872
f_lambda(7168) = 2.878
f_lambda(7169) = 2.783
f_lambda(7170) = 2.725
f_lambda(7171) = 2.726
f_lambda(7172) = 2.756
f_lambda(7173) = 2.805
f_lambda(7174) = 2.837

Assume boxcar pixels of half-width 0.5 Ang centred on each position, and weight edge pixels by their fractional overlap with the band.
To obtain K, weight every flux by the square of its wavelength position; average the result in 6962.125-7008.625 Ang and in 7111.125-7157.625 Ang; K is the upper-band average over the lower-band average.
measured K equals 1.1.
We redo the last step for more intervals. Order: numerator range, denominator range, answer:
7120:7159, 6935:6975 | 1.13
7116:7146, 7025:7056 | 1.05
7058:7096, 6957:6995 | 1.09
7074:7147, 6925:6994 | 1.08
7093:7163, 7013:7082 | 1.06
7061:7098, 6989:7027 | 1.07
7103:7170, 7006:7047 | 1.06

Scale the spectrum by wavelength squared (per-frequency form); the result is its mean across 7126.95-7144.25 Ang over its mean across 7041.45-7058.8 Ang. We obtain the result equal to 1.11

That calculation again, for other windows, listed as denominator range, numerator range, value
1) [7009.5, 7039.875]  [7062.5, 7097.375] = 1.04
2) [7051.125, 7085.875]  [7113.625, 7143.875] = 1.05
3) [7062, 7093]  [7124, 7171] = 1.05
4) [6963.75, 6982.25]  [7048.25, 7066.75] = 1.04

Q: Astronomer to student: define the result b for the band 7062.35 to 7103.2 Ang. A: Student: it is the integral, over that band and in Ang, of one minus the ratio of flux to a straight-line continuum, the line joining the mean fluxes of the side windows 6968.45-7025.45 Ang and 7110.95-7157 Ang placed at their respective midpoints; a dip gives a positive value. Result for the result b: -0.5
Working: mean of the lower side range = 2.55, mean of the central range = 2.66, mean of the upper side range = 2.68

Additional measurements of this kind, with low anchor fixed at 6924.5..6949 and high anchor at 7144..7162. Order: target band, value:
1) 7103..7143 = 1.7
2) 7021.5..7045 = 0.7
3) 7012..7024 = 0.8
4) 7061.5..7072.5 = 0.6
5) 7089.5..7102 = 0.1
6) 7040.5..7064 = 1.4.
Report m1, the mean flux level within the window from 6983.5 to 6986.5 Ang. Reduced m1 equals 2.62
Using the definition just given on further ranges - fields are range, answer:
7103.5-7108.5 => 2.49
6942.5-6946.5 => 2.57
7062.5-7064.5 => 2.49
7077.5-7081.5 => 2.62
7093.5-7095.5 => 2.79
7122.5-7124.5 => 2.66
